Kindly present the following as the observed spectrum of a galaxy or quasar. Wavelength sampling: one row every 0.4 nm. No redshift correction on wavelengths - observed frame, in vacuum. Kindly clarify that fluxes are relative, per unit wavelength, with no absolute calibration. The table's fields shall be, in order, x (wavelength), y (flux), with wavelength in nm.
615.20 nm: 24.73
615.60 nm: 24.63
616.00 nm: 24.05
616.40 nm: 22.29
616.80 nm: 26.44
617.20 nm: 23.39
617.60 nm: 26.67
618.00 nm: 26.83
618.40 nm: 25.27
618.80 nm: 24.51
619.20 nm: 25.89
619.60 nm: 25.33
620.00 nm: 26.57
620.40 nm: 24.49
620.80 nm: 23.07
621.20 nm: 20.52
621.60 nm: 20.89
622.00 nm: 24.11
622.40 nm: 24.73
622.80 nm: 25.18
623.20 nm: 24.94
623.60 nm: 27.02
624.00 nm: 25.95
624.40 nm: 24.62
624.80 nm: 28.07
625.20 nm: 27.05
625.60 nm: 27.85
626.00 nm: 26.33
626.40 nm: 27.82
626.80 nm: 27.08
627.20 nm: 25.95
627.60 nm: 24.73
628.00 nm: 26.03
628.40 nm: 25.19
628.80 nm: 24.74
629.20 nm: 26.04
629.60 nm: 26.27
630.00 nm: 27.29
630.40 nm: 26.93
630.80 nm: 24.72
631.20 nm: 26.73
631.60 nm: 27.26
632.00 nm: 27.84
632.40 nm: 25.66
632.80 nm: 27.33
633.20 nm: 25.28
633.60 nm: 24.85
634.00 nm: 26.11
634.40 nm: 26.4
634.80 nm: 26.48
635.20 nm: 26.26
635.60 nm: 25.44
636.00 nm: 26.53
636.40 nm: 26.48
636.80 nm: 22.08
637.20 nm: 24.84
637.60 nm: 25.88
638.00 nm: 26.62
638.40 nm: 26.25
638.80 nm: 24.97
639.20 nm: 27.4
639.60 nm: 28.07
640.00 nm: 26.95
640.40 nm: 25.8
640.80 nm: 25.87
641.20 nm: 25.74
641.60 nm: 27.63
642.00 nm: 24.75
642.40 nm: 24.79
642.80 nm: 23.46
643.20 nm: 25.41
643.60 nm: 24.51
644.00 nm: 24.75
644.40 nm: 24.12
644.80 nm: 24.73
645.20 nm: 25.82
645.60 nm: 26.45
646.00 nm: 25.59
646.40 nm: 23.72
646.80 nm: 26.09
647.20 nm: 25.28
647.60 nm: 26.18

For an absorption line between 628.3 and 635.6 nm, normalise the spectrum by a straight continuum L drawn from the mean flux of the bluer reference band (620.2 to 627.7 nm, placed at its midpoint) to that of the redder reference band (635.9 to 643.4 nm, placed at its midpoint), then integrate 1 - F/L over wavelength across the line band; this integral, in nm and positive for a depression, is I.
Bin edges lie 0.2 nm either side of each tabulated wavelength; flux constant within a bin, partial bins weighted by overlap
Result -0.19 nm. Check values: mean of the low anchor 25.3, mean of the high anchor 25.8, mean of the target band 26.2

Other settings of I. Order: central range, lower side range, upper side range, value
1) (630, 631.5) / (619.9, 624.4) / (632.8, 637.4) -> -0.07 nm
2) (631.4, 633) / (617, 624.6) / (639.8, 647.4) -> -0.13 nm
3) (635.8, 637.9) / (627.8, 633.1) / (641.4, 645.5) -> 0.04 nm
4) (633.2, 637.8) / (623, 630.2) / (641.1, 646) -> 0.03 nm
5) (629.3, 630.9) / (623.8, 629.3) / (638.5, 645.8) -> -0.02 nm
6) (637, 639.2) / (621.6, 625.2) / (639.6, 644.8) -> -0.04 nm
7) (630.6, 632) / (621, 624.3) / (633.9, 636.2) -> -0.05 nm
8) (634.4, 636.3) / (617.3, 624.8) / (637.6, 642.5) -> -0.02 nm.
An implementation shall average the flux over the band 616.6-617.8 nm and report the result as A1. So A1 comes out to 25.5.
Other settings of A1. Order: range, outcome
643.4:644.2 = 24.6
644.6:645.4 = 25.3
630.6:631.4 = 25.7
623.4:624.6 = 25.9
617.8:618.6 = 26.1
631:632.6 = 26.9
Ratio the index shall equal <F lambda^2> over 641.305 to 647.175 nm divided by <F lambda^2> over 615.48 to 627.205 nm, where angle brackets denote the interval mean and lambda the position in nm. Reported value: 1.07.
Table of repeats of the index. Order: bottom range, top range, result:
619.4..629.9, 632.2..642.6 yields 1.06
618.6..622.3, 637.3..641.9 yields 1.17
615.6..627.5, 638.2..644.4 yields 1.08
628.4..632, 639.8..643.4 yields 1.01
